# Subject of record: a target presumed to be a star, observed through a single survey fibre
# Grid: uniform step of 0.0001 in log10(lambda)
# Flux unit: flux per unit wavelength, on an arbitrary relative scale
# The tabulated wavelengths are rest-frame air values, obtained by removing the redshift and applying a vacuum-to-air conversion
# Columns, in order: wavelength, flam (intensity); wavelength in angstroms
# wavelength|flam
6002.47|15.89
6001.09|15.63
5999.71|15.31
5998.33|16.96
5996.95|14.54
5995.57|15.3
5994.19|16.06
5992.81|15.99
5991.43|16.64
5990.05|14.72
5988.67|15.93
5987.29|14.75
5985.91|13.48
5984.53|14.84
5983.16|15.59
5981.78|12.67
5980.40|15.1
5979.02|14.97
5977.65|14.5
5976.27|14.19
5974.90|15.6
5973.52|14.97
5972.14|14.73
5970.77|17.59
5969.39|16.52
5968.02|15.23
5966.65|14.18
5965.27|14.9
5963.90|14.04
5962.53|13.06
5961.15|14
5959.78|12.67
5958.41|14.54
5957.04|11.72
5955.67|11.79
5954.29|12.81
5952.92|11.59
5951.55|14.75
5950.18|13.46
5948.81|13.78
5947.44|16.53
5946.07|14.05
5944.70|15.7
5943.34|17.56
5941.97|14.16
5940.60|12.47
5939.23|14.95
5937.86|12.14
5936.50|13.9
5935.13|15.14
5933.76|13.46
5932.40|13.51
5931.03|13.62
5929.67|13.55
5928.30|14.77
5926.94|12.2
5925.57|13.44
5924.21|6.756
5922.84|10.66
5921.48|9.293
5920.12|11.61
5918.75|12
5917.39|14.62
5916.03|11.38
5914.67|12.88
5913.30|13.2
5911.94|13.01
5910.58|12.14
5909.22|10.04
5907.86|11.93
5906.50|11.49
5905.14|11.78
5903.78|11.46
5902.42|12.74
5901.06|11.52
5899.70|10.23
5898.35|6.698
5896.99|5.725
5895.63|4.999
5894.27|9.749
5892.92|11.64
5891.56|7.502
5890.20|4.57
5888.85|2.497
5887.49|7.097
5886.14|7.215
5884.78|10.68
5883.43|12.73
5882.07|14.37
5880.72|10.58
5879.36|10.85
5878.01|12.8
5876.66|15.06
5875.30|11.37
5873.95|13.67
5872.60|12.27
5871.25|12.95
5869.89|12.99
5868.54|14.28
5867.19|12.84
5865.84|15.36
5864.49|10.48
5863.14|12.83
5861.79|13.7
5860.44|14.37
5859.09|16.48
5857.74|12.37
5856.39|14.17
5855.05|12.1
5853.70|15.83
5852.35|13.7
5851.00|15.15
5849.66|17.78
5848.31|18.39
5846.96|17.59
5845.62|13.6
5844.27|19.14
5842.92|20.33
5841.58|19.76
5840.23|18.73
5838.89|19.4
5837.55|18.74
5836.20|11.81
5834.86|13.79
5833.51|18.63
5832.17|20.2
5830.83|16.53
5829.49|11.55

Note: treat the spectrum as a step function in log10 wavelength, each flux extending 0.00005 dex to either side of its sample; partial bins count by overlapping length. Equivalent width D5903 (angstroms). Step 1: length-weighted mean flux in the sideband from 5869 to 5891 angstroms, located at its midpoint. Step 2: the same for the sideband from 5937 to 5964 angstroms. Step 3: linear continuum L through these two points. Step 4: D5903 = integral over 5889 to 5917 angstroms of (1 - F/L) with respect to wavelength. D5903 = 3.9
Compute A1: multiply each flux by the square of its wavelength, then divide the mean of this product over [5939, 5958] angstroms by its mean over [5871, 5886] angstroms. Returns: 1.16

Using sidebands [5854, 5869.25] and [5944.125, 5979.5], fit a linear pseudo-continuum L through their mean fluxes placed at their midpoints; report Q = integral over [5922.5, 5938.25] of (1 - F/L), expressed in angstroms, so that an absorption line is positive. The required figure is 1.4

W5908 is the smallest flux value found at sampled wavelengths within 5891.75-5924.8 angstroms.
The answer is 4.999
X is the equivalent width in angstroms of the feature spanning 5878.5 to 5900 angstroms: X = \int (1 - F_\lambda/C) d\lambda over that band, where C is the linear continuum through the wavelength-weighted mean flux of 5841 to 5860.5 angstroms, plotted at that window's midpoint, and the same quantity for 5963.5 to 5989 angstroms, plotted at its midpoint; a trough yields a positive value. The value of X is 9.8 angstroms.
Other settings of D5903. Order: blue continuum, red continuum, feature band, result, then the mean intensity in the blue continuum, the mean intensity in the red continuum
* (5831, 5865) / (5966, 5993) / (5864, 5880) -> 2.9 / 16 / 15.1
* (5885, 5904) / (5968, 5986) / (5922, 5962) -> -4.5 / 8.1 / 15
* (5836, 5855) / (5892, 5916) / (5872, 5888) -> 2.1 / 17.1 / 10.7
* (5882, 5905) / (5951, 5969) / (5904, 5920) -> -3.2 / 8.83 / 13.5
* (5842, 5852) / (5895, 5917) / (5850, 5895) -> 8.2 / 17.4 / 10.8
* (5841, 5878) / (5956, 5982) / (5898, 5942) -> 7.1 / 14.7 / 14.5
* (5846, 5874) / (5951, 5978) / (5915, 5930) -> 2.5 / 14.3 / 14.2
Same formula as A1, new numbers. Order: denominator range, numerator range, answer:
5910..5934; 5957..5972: 1.20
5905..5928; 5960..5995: 1.30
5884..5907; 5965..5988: 1.77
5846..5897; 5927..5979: 1.20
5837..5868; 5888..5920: 0.66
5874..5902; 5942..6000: 1.59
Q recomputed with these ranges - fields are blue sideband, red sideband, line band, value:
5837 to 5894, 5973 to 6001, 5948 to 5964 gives 1.7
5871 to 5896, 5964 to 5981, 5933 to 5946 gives -1.0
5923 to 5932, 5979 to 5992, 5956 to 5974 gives -0.6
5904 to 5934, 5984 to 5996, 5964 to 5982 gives -0.6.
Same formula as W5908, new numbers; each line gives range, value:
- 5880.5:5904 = 2.497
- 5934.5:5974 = 11.59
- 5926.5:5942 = 12.14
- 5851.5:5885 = 10.48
